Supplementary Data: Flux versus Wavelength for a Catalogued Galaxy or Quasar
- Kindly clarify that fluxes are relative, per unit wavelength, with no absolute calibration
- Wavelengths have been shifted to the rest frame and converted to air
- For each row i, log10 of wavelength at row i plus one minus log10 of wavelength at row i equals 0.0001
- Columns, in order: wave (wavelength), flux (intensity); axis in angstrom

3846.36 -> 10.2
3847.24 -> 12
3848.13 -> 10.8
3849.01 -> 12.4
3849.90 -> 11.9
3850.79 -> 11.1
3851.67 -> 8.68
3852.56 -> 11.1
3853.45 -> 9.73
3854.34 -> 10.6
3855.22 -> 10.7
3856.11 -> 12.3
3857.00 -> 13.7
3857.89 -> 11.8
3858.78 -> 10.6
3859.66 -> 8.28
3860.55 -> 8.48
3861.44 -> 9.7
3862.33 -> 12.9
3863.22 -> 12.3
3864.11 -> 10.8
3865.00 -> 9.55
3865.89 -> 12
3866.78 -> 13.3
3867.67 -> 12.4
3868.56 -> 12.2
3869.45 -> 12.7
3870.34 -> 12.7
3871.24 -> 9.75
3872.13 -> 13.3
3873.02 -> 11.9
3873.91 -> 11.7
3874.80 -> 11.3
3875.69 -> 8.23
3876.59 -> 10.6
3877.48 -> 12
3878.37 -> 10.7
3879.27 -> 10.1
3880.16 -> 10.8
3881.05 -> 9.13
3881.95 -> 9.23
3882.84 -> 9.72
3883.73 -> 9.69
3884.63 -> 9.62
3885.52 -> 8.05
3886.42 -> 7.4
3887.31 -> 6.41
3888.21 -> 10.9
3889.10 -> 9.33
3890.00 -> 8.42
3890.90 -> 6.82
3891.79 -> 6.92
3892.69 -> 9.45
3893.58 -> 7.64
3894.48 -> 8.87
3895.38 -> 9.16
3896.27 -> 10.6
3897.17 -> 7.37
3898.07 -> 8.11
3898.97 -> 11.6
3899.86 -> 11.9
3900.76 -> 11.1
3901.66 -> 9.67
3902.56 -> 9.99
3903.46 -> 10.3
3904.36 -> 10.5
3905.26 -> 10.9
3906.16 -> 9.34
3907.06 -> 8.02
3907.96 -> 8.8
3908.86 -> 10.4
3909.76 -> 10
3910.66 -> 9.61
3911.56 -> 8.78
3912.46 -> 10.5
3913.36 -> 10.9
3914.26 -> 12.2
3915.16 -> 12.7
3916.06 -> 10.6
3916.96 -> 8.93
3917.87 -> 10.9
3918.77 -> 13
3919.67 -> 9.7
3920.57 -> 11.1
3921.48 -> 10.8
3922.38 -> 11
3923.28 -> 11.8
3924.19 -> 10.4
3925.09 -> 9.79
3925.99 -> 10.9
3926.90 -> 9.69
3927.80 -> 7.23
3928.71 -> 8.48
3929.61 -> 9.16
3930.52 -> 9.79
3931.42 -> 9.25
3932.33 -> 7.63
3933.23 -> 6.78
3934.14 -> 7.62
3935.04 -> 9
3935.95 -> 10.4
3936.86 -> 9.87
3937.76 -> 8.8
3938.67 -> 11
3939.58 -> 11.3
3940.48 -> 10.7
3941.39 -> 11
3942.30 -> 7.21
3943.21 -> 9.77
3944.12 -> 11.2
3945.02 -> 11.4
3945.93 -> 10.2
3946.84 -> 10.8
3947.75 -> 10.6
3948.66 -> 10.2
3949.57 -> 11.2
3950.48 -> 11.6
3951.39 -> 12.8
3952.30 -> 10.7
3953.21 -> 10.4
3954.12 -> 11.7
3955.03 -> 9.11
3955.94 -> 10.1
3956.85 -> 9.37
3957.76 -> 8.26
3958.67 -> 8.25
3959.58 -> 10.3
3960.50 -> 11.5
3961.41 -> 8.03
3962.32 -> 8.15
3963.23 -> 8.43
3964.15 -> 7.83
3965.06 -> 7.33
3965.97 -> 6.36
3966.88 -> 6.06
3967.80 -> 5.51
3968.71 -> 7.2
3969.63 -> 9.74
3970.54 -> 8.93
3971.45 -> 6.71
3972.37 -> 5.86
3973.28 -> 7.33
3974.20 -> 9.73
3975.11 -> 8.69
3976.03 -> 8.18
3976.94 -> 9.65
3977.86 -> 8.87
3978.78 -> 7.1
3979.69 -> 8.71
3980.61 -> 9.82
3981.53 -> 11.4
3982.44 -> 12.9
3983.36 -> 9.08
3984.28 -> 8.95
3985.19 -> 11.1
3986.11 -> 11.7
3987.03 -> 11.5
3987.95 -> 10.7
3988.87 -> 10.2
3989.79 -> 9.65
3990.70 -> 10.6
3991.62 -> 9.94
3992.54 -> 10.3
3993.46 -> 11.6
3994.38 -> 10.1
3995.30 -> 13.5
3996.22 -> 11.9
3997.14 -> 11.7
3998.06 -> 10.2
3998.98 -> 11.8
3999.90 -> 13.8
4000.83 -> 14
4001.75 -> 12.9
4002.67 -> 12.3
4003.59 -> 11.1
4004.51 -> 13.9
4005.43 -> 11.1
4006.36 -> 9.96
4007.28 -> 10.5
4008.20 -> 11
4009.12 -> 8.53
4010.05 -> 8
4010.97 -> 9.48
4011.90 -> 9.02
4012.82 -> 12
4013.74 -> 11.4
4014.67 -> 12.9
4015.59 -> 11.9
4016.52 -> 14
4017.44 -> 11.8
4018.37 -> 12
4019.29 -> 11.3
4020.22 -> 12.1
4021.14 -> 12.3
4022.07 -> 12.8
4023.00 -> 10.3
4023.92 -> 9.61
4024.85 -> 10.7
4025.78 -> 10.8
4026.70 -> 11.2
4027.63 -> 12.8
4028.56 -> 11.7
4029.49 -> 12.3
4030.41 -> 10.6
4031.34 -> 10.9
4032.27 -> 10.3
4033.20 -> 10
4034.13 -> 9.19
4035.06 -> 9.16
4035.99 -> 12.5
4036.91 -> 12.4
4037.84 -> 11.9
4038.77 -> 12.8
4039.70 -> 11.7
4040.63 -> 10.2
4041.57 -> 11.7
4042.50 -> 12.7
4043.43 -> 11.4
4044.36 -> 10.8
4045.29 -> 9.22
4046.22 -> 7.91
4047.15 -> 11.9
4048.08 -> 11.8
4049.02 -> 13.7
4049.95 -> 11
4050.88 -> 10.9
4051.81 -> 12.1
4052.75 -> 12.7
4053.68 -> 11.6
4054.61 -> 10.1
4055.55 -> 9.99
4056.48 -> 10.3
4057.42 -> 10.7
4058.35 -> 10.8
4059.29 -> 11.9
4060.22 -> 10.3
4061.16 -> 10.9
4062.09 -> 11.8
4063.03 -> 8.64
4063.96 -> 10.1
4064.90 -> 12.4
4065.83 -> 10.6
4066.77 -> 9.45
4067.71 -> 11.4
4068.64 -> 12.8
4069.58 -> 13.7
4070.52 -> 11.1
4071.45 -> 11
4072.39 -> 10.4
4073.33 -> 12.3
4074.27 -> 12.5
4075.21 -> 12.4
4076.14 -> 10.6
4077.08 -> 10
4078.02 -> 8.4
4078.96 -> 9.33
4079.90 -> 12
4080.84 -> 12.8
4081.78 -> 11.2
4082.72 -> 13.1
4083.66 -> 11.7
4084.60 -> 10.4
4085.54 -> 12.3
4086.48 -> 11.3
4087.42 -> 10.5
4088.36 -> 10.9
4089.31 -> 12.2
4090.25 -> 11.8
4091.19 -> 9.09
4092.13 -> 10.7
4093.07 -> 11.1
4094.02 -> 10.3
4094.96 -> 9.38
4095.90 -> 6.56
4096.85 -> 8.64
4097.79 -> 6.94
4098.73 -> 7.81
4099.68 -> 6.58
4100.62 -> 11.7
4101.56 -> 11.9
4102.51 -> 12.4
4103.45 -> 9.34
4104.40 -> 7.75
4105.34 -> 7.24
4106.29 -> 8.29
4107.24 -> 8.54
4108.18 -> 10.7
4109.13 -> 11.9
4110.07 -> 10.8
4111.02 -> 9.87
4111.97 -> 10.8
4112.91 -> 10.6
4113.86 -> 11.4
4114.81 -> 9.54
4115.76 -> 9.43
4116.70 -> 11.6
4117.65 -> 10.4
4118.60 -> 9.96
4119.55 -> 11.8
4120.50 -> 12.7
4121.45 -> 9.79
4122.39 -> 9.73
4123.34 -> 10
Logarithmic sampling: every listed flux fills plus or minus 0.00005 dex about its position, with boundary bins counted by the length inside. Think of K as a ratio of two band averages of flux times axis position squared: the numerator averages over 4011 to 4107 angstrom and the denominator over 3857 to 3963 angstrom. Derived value 1.2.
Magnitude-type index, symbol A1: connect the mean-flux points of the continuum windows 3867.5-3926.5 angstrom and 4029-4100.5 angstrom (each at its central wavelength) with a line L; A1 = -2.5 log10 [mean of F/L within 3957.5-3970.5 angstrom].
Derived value 0.27 mag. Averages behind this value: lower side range 10.1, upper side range 10.9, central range 8.09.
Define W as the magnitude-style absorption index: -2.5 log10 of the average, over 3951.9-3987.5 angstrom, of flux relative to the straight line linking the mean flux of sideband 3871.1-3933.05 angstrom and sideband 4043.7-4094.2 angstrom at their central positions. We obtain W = 0.15 mag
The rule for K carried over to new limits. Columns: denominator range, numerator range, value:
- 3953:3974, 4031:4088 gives 1.40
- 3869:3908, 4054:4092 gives 1.24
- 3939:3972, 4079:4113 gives 1.16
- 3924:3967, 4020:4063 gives 1.22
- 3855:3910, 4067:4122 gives 1.15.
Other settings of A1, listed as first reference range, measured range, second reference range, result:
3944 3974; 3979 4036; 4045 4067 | -0.110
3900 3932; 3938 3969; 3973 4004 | 0.090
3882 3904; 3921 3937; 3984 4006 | 0.060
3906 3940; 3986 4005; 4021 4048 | -0.089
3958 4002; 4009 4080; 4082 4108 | -0.135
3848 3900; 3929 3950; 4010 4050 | 0.101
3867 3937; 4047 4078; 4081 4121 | -0.102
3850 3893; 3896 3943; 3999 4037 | 0.081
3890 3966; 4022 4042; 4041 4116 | -0.074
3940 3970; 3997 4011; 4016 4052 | -0.068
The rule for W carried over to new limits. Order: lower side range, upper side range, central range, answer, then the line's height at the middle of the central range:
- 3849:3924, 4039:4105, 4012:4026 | -0.098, 10.7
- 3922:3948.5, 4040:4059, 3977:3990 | 0.022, 10.3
